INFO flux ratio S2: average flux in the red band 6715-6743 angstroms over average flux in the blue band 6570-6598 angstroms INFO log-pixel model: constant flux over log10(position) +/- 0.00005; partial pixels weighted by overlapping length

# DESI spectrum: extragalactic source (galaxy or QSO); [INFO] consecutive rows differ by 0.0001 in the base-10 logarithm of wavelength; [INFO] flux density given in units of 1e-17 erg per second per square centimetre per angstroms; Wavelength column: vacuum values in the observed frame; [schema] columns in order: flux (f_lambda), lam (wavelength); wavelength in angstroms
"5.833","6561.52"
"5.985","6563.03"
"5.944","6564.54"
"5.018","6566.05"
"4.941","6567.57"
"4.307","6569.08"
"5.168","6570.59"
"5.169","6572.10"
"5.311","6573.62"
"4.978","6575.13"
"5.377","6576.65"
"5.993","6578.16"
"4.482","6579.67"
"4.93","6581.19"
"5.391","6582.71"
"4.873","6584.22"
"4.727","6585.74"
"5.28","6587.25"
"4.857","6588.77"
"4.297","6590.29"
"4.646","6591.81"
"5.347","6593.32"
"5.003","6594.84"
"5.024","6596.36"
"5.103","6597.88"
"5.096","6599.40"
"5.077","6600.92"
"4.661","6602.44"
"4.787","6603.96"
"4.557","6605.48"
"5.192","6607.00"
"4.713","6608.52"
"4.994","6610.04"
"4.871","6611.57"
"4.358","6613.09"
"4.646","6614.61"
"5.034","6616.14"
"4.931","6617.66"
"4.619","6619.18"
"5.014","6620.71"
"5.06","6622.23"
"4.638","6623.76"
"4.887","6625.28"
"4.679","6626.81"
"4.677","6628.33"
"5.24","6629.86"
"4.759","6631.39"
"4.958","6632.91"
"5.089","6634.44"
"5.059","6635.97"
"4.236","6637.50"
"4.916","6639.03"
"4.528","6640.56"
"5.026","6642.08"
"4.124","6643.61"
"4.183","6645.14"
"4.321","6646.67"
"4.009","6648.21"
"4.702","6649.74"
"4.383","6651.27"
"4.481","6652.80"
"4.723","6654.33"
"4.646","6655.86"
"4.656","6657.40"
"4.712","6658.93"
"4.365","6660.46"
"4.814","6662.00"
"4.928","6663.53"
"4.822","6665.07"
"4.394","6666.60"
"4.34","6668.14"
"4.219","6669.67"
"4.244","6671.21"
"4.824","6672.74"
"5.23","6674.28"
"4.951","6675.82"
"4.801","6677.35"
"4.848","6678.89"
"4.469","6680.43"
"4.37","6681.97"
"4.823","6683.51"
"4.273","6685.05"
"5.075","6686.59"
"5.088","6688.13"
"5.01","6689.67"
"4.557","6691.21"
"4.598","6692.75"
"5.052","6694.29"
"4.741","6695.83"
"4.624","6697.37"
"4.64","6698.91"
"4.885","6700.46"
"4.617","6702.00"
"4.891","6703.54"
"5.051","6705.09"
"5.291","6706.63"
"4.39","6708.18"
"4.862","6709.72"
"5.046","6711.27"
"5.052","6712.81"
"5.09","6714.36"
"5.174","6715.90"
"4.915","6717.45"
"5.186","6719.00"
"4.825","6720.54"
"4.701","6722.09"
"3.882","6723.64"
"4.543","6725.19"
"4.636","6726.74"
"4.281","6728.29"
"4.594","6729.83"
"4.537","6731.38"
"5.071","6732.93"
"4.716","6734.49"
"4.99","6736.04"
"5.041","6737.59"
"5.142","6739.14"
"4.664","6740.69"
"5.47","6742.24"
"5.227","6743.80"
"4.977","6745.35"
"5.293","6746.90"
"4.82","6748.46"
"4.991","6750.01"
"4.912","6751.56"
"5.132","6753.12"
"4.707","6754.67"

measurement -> 0.95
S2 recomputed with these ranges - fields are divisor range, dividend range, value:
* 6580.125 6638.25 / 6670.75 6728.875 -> 0.98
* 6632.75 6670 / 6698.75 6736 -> 1.05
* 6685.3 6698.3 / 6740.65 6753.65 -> 1.05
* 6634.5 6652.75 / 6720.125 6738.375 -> 1.03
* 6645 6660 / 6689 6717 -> 1.08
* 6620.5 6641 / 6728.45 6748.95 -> 1.02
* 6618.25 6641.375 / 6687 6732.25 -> 0.99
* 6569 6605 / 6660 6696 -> 0.94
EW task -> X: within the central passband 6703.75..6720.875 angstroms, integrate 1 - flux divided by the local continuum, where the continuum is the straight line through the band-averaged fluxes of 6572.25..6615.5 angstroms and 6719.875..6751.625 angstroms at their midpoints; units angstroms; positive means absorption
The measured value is -0.52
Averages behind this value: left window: 4.95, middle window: 4.99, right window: 4.82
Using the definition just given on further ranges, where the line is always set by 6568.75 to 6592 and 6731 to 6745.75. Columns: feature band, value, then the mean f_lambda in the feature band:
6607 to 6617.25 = 0.4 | 4.81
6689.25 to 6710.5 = 0.8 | 4.8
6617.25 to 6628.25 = 0.4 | 4.82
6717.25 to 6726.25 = 0.6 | 4.66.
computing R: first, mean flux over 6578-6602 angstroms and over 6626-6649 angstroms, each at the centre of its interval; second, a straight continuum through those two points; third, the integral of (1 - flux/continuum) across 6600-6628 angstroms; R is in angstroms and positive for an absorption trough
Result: 0.0 angstroms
